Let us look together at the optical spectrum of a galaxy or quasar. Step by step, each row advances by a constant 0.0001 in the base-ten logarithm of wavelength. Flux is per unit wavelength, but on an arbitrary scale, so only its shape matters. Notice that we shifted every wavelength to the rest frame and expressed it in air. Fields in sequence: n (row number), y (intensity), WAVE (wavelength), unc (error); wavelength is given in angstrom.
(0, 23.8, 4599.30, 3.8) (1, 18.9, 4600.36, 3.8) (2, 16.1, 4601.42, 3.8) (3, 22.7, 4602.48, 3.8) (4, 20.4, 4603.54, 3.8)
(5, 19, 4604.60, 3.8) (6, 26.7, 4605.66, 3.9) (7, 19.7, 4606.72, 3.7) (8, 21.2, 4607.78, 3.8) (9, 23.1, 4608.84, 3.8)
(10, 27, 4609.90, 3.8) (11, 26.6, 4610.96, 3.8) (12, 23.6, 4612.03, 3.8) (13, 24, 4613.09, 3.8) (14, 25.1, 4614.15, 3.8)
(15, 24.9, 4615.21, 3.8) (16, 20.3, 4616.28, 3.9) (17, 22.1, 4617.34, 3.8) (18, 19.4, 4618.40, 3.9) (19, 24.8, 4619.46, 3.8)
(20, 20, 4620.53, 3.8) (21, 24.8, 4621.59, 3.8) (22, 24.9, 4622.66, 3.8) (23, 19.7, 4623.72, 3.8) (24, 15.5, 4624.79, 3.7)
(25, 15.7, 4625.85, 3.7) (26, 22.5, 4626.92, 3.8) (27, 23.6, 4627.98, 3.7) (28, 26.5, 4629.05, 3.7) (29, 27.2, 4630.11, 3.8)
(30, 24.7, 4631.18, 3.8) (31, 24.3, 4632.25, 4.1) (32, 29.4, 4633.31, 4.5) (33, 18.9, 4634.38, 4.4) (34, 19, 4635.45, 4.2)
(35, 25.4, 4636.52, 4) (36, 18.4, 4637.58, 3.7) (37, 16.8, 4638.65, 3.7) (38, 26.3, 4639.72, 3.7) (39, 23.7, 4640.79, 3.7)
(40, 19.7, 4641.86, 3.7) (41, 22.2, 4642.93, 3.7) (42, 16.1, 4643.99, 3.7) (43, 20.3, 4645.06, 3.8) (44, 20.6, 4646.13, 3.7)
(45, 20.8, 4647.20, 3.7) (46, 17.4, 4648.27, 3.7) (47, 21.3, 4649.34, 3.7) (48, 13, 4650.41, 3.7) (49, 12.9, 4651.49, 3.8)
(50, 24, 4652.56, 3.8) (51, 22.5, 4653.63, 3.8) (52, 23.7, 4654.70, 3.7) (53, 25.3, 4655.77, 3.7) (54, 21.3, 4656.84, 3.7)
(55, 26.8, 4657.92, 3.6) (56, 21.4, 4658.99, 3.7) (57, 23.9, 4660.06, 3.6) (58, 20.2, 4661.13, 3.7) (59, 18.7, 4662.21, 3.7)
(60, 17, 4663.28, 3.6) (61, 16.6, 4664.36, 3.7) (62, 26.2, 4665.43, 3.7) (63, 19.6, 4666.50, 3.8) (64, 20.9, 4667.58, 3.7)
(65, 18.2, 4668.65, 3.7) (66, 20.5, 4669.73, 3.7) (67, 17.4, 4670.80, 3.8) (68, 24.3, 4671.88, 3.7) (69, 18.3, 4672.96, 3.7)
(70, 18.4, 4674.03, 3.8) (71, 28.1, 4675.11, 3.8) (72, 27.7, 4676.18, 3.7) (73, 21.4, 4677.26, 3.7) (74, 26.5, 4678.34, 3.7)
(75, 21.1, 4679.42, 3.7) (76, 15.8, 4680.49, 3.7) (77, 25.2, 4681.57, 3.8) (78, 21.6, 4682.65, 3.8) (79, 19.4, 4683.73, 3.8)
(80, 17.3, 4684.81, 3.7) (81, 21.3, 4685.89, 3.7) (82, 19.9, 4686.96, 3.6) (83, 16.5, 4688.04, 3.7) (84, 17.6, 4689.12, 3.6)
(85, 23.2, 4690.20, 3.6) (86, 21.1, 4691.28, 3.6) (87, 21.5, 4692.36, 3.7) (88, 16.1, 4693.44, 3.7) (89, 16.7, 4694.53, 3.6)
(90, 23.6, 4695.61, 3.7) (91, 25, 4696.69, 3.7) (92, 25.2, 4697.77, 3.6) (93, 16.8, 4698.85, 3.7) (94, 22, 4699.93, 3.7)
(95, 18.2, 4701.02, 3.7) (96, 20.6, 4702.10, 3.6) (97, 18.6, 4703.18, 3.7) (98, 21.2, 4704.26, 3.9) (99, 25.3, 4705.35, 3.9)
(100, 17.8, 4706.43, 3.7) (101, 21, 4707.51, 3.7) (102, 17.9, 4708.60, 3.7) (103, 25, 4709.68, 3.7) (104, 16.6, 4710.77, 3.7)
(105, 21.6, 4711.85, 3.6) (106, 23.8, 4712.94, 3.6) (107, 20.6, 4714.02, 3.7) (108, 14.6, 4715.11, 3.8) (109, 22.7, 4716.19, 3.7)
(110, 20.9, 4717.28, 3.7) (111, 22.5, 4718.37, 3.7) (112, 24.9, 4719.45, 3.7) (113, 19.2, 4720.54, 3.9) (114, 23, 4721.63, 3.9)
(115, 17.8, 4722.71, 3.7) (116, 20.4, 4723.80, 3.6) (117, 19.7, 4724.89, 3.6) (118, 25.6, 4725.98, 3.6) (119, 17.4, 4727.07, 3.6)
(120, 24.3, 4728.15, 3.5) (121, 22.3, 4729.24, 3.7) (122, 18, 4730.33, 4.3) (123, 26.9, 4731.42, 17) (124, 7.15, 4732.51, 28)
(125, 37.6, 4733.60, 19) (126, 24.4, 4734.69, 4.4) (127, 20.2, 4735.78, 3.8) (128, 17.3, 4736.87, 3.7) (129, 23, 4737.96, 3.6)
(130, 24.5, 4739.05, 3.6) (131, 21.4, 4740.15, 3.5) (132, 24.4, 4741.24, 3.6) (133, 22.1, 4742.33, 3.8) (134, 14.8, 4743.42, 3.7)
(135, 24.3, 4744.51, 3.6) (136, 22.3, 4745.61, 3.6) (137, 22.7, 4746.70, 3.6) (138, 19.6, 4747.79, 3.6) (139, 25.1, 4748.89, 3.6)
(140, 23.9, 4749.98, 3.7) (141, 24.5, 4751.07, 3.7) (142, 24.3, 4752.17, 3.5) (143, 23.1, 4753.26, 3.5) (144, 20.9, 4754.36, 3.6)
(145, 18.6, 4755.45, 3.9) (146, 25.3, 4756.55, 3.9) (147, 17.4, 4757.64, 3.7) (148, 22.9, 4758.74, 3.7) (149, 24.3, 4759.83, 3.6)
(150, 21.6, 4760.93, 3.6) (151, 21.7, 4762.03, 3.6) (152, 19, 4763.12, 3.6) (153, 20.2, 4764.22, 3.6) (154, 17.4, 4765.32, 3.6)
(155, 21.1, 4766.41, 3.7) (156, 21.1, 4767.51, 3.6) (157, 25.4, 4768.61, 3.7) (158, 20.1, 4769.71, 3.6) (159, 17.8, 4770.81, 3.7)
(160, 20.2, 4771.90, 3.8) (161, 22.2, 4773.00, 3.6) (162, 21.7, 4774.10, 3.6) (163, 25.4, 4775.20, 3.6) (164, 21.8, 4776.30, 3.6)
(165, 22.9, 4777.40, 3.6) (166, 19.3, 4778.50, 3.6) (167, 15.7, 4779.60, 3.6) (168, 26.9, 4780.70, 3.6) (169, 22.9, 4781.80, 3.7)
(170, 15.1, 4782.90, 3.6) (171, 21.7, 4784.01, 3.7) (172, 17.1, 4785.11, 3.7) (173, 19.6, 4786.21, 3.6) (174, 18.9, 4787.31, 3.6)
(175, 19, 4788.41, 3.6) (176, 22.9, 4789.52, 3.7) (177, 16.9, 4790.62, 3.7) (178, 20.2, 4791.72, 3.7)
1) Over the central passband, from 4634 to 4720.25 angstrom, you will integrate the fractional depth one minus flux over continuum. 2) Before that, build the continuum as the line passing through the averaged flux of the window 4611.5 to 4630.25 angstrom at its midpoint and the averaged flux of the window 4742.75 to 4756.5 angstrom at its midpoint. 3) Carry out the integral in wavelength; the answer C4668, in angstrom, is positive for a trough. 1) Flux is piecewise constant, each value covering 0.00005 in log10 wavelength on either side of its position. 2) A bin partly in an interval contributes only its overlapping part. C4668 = 5.8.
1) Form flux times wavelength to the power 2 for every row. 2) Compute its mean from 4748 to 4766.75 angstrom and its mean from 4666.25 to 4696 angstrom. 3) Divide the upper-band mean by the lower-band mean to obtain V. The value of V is 1.1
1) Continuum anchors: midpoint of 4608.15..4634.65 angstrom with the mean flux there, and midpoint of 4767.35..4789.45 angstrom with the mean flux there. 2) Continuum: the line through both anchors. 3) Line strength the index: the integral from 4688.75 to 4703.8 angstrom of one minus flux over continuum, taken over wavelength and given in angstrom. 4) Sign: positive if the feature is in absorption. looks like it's 1.1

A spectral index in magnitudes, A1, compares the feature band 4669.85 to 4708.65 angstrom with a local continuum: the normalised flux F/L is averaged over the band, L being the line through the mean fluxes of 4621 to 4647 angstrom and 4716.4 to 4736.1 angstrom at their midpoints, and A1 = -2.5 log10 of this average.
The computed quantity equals 0.05 mag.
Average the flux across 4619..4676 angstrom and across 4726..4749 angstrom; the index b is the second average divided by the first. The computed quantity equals 1.03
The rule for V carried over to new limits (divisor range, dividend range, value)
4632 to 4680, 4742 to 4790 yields 1.05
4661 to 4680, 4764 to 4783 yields 1.04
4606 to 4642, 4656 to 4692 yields 0.95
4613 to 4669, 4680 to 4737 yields 1.00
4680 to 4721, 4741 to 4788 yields 1.07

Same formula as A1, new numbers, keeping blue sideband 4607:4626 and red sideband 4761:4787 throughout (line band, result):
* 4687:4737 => 0.026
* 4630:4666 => 0.042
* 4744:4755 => -0.101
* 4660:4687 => 0.045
